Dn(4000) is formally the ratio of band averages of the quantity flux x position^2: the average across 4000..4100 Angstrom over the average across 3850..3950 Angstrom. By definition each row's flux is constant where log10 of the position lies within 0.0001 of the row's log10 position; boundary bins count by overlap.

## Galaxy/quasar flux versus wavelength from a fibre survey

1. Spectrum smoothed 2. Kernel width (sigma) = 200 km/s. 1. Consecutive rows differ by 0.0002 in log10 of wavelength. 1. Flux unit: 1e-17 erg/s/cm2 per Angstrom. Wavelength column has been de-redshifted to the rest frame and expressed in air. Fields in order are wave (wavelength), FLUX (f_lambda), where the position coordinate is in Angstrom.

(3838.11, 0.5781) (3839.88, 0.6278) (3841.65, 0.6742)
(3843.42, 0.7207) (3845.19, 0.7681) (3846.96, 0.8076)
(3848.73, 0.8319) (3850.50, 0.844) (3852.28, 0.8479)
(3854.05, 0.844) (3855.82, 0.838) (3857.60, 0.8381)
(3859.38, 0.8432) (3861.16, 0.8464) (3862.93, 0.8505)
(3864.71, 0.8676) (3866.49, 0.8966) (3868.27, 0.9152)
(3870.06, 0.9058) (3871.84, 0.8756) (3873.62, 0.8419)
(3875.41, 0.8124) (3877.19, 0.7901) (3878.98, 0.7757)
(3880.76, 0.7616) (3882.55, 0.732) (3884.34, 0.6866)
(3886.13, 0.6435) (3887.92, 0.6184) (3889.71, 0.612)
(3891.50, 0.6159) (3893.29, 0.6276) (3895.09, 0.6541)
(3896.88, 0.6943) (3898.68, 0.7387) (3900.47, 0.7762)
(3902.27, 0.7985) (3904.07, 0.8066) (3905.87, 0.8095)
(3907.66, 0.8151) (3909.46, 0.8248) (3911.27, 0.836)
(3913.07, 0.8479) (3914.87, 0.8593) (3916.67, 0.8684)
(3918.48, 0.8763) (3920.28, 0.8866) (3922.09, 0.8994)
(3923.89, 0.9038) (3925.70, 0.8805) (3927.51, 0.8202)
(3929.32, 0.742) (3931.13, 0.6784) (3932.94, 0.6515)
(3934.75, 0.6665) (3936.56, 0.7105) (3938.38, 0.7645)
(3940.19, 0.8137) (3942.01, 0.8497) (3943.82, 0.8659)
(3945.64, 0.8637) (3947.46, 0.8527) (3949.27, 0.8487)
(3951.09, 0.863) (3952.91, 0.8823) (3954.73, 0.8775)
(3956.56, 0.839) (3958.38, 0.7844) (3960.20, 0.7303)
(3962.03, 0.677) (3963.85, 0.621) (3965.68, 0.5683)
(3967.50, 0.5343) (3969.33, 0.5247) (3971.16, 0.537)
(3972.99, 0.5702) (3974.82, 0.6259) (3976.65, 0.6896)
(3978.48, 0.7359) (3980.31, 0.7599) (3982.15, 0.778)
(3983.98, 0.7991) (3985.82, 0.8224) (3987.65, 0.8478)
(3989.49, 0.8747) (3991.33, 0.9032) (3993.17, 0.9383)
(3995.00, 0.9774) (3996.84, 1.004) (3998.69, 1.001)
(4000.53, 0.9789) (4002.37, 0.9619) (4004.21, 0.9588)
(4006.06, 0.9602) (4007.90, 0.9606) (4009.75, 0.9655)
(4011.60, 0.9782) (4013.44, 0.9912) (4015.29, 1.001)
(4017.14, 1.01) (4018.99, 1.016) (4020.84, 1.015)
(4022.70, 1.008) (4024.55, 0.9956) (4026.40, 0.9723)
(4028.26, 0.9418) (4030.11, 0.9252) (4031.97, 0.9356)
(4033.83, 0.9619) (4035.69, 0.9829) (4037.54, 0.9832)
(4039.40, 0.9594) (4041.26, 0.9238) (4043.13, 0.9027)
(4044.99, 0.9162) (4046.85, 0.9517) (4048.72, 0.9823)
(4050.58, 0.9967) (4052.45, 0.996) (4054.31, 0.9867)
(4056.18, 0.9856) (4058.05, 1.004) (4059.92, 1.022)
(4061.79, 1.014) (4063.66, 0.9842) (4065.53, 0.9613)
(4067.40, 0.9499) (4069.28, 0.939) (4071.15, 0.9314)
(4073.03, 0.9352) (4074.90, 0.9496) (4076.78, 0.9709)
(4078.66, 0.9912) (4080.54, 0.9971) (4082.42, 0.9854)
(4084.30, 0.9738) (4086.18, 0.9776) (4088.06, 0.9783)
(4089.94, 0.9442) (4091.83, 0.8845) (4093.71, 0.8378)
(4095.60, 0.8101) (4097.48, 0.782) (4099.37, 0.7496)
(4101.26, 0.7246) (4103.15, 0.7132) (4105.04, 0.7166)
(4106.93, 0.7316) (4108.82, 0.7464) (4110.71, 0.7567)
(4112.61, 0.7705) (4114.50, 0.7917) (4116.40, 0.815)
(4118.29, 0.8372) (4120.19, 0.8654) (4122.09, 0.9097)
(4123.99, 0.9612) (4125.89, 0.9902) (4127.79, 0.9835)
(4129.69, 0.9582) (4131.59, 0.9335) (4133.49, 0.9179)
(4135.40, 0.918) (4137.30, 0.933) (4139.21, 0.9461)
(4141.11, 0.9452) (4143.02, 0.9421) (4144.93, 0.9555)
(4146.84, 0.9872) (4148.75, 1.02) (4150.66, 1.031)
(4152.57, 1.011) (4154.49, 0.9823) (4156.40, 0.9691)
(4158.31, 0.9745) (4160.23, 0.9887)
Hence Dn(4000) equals 1.3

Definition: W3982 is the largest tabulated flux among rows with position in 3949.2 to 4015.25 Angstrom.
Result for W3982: 1.004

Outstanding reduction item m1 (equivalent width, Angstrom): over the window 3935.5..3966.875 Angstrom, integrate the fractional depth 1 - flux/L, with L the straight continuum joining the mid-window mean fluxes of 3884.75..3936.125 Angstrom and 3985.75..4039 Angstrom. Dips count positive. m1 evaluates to 2.1 Angstrom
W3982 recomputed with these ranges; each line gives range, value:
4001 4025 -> 1.016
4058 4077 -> 1.022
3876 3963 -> 0.9038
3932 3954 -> 0.8823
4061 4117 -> 1.014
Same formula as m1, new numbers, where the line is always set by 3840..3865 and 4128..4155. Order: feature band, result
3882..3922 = 3.7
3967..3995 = 4.4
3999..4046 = -3.6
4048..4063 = -1.3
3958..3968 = 2.5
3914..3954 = 1.5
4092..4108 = 3.0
